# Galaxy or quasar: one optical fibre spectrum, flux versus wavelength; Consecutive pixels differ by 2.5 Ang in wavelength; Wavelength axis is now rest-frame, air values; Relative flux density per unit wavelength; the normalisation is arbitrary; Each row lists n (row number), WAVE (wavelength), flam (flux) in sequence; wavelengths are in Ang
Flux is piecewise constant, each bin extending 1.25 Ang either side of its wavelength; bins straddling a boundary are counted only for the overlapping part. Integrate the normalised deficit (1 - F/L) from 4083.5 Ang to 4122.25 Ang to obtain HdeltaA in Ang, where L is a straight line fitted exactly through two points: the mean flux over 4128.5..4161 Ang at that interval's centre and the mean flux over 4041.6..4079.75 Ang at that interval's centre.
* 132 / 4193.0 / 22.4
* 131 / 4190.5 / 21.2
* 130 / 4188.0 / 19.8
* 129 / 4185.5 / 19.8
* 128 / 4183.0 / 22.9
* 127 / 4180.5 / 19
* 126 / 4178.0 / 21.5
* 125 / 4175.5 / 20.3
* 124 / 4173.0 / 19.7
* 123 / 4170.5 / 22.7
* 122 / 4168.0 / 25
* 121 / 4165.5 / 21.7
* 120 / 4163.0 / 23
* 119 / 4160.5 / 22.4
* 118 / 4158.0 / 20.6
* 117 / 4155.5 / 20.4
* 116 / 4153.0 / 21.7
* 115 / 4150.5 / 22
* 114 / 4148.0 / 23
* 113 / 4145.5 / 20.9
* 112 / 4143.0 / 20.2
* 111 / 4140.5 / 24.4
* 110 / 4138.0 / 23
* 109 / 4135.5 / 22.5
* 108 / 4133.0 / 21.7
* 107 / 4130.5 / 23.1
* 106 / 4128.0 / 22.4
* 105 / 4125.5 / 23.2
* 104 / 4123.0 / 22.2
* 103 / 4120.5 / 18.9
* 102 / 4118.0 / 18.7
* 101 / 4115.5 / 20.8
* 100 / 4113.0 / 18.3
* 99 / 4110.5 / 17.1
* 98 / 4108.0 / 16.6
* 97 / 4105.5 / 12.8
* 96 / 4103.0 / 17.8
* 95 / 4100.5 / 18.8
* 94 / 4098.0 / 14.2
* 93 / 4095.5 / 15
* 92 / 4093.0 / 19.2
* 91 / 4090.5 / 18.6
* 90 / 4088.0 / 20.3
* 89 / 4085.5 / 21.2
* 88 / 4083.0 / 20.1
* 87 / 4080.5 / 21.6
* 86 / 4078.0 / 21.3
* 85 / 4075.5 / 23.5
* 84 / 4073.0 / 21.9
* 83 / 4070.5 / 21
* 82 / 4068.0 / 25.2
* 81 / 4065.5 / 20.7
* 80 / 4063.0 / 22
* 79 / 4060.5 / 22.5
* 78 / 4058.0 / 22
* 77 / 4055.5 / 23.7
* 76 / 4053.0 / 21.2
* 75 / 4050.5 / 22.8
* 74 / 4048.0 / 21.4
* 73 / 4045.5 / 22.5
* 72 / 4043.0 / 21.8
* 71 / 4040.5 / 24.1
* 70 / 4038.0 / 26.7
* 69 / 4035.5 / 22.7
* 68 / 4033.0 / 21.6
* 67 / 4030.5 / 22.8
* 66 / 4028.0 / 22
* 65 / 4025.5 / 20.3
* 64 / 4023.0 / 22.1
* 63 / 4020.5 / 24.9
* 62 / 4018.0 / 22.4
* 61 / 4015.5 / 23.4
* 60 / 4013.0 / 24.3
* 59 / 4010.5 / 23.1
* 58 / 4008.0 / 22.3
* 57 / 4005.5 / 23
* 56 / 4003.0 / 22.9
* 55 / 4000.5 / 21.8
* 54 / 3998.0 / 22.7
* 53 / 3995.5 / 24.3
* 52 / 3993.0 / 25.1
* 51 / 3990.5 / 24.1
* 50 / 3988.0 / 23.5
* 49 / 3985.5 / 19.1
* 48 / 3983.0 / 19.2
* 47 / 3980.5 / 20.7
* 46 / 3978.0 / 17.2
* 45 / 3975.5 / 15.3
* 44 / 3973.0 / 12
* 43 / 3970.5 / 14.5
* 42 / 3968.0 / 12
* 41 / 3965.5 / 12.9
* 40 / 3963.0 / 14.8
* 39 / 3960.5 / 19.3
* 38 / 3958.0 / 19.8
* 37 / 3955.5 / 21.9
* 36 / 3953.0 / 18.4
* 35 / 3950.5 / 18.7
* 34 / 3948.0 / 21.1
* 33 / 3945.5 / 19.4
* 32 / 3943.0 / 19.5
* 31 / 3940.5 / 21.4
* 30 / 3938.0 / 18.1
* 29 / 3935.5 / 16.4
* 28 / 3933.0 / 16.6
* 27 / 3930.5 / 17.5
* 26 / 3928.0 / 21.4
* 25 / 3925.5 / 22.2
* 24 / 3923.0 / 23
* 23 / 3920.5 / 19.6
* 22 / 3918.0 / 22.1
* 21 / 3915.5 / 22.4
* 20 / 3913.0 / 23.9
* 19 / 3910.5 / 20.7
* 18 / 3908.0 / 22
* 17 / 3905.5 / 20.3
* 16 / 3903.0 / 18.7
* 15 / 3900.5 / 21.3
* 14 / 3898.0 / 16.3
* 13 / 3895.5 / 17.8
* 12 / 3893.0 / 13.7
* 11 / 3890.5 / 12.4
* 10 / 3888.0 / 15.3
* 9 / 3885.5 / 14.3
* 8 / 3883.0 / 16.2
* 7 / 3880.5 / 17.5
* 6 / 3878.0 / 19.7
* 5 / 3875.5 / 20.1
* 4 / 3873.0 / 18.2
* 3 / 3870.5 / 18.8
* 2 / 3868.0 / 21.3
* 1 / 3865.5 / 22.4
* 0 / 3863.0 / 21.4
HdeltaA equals 7.23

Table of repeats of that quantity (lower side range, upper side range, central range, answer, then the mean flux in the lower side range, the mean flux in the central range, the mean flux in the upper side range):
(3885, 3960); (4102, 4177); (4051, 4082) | -2.8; 19.3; 22.2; 20.9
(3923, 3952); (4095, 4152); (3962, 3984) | 4.7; 19.5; 15.4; 20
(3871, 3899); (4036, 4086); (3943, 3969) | 1.3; 16.6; 18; 22.4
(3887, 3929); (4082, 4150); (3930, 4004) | 2.5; 19.6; 19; 19.8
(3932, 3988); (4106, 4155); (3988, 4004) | -4.4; 17.8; 23.5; 21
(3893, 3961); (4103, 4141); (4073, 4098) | 0.3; 19.9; 19.9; 20.2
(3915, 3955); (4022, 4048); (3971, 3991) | 2.5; 19.9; 18.5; 22.6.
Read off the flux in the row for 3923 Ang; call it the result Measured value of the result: 23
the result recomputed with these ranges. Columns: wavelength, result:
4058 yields 22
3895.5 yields 17.8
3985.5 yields 19.1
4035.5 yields 22.7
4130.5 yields 23.1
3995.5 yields 24.3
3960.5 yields 19.3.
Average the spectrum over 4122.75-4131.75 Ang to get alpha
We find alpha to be 22.8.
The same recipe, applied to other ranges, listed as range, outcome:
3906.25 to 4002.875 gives 19.6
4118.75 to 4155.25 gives 22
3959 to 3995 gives 18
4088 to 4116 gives 17.2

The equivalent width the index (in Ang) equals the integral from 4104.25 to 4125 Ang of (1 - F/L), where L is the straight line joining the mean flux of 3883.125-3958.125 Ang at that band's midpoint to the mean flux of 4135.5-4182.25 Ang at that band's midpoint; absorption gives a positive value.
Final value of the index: 2.9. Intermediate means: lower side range 19.2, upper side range 21.8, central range 18.4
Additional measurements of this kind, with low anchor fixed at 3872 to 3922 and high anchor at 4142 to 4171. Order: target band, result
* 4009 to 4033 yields -3.0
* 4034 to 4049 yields -2.0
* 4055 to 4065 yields -0.8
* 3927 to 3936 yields 0.5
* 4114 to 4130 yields 0.3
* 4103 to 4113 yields 2.4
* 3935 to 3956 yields -0.2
